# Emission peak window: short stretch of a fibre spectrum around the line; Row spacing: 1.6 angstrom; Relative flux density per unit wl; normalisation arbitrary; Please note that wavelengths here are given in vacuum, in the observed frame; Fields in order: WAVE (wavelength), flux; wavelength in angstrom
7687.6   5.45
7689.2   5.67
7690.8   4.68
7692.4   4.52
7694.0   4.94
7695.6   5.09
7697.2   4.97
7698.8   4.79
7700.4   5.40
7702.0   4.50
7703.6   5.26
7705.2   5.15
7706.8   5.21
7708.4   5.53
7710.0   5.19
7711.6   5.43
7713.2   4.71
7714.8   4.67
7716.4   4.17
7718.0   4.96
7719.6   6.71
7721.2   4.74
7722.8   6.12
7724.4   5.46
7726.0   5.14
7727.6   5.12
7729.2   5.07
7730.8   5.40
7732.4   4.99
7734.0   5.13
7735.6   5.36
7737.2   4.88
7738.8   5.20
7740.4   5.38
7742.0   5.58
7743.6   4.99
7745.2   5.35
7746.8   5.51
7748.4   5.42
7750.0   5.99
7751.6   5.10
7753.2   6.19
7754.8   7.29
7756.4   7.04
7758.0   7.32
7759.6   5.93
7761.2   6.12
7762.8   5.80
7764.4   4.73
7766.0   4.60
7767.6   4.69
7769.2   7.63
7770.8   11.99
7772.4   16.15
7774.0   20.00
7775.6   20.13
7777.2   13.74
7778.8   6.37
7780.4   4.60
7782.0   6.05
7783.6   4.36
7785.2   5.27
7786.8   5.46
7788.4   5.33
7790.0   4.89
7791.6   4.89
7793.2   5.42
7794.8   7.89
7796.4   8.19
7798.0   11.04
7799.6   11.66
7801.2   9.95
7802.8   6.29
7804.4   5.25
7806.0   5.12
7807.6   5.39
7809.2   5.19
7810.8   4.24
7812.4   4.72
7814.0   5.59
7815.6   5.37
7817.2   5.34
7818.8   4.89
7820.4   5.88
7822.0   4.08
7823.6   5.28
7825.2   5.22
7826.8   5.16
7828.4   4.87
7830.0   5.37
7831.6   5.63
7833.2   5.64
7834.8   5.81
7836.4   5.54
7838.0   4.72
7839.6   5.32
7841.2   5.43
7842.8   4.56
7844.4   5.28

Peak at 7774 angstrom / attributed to H-alpha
